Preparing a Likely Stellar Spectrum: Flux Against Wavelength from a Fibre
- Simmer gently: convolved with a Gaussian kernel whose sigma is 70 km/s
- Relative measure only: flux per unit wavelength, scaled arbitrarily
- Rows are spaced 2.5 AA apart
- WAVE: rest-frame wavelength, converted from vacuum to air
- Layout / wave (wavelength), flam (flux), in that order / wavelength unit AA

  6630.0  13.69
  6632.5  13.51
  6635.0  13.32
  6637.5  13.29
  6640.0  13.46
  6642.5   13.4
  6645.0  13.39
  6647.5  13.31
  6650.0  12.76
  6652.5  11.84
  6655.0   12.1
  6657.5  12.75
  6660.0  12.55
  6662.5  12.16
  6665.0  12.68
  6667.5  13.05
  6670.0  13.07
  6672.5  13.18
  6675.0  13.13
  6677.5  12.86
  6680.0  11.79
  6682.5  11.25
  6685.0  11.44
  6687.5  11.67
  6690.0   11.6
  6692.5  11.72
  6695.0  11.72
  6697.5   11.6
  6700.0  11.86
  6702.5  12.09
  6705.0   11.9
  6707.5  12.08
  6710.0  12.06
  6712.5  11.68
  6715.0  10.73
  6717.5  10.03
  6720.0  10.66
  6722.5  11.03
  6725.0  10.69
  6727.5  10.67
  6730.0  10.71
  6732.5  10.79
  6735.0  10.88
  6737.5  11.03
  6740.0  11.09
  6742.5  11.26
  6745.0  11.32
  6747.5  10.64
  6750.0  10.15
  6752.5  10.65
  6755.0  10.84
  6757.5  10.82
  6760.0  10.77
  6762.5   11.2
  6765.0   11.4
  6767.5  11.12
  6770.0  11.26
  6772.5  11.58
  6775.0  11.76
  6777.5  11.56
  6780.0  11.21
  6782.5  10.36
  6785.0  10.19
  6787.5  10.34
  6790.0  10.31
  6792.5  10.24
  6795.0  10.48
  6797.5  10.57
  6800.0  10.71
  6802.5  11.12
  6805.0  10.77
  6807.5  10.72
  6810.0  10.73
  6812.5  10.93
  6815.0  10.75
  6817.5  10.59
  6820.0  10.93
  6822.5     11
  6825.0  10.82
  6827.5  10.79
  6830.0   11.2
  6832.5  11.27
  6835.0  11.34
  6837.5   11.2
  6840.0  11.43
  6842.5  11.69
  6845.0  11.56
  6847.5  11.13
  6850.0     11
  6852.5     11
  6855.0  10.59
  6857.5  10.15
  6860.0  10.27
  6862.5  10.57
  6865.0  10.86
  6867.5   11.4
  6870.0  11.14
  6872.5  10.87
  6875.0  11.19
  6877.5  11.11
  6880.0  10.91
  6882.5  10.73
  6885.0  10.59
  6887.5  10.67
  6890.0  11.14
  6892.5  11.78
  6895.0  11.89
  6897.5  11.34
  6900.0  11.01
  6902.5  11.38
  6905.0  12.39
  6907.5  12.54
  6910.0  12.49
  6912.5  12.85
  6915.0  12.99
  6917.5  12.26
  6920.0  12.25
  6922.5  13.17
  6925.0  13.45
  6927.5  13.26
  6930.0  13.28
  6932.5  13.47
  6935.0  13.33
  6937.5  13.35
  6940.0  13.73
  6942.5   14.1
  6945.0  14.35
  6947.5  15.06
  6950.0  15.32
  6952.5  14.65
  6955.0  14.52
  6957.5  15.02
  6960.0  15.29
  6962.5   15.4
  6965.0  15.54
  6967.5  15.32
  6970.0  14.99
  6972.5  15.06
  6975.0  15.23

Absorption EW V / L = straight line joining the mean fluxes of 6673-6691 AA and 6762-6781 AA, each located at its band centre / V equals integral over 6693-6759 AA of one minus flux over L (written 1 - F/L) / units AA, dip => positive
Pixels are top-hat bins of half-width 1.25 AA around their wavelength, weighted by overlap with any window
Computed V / 3.4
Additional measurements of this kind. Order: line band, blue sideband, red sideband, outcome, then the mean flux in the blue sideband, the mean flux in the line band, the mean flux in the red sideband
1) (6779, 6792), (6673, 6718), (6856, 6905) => 1.1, 11.8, 10.5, 11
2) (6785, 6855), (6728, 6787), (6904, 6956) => 5.8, 11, 10.9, 13.5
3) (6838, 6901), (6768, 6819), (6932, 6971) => 7.9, 10.8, 11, 14.6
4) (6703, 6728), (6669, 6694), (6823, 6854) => 1.6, 12.2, 11.2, 11.2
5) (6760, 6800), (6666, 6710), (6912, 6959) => 5.7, 12.1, 10.9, 13.7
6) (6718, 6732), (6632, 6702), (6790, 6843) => 1.4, 12.5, 10.7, 10.9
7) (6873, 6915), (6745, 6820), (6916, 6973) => 5.1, 10.8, 11.5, 14.2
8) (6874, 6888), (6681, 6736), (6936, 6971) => 2.9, 11.3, 10.9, 14.7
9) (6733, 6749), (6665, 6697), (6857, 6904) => 1.1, 12.2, 11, 11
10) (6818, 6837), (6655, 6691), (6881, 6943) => 2.0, 12.4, 11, 12.4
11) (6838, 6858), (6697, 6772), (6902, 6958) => 2.2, 11.1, 11.1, 13.5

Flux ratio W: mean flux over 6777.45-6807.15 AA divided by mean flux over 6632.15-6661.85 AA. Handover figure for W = 0.8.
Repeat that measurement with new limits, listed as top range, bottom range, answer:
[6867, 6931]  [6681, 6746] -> 1.05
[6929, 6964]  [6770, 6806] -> 1.33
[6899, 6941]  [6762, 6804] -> 1.17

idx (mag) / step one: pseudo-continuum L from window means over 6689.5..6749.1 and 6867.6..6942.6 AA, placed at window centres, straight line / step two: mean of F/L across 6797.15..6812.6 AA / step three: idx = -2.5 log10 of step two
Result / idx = 0.08 mag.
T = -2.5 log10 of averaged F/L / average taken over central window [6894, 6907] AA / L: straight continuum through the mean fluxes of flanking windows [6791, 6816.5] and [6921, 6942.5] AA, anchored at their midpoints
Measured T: 0.10 mag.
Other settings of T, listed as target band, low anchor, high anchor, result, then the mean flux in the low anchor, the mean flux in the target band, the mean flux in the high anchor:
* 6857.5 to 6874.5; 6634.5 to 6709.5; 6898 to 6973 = 0.23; 12.4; 10.8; 13.7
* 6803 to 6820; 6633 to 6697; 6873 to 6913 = 0.10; 12.5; 10.8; 11.5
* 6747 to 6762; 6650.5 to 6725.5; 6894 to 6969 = 0.16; 11.9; 10.7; 13.5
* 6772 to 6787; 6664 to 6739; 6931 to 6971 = 0.14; 11.6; 11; 14.6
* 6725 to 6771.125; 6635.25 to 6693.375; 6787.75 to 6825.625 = 0.05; 12.6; 10.9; 10.7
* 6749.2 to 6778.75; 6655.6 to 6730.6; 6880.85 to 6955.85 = 0.09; 11.8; 11.1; 12.8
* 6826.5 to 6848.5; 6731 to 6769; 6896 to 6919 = 0.03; 10.9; 11.3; 12.1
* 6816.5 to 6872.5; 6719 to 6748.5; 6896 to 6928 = 0.08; 10.9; 11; 12.4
